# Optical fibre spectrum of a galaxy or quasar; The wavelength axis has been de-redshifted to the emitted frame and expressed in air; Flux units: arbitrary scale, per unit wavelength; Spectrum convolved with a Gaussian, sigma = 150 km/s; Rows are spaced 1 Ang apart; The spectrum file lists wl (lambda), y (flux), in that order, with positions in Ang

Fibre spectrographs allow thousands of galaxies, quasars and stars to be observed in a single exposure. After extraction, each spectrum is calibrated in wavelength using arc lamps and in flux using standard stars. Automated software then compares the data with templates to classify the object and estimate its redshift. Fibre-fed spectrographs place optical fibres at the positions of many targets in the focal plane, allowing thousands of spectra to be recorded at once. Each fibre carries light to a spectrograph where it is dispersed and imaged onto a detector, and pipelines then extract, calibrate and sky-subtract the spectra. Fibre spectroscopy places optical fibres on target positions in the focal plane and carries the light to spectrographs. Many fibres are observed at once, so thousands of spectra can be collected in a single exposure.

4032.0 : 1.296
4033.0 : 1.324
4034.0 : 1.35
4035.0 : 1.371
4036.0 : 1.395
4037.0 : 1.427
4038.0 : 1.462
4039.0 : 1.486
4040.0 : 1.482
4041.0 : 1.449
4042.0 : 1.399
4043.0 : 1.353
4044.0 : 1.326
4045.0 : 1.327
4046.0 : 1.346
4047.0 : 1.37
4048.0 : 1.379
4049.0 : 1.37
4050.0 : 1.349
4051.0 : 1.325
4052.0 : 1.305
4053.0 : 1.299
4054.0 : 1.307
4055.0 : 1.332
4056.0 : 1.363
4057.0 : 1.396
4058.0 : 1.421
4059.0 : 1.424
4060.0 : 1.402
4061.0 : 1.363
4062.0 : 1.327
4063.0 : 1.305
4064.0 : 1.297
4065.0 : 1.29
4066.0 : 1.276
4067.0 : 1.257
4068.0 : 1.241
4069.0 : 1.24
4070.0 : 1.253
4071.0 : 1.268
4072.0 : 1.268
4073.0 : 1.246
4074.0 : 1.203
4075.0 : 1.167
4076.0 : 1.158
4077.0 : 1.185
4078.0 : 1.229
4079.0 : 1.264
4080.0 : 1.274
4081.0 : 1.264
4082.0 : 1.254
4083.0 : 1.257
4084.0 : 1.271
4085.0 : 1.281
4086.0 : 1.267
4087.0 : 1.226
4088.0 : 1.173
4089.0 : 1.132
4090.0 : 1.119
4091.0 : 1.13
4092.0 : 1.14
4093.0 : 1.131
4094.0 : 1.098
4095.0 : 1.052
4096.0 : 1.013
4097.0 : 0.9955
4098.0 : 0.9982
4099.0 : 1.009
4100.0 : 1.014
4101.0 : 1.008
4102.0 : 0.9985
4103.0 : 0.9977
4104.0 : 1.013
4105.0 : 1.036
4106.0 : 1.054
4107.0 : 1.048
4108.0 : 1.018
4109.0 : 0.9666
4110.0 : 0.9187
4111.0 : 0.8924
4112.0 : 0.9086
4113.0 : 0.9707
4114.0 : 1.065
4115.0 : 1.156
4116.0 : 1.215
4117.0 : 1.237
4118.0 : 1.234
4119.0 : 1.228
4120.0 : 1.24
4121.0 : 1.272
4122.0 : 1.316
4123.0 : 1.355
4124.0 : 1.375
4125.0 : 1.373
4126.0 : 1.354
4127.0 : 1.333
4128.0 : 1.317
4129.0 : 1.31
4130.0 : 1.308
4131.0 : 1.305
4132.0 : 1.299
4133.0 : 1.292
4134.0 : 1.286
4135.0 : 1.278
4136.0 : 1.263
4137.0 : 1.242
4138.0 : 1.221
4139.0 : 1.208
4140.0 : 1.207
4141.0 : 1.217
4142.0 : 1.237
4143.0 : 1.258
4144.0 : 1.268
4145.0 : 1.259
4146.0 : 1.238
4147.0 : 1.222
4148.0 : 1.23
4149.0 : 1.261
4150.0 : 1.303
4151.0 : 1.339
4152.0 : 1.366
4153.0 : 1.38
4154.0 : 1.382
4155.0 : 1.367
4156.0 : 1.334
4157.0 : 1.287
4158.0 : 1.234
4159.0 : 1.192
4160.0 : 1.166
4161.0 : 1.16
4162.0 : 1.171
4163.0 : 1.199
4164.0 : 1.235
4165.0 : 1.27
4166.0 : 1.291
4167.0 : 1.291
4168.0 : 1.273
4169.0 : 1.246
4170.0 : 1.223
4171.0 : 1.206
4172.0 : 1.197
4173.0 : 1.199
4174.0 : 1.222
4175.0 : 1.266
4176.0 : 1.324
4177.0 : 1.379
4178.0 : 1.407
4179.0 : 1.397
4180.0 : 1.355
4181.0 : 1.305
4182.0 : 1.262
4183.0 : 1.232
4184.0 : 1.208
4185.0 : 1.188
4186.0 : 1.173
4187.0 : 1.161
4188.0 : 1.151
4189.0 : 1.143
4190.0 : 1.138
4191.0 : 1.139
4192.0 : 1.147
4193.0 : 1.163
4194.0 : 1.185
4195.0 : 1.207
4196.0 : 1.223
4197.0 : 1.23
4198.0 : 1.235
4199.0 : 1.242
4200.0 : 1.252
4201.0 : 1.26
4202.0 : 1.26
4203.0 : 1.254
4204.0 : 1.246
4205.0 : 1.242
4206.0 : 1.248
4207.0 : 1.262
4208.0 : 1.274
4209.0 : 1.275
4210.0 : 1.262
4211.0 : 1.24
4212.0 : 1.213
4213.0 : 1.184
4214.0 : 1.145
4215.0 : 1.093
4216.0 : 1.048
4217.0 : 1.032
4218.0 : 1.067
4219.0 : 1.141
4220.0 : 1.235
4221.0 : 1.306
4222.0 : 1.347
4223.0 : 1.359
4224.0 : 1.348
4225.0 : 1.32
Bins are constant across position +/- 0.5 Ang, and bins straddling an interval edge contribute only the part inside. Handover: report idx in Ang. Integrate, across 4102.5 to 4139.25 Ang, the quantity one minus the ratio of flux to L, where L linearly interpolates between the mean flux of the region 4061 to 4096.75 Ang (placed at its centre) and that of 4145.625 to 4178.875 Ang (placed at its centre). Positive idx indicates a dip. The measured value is 1.70 Ang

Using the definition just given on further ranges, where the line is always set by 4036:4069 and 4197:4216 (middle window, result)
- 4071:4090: 1.52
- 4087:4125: 6.10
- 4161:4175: 0.32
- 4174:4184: -0.51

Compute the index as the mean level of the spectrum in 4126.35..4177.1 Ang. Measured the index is 1.27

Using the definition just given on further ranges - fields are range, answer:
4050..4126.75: 1.2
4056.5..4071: 1.32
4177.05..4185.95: 1.29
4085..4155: 1.18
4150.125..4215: 1.24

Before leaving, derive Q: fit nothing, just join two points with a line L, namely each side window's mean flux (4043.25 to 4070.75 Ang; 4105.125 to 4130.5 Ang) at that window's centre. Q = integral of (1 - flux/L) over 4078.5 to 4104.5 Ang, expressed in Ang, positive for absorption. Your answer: 2.38 Ang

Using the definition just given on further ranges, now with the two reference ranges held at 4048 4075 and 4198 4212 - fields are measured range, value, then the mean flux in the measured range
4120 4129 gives -0.31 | 1.33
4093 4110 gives 3.61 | 1.02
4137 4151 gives 0.37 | 1.24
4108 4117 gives 1.85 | 1.02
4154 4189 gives 0.39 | 1.25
